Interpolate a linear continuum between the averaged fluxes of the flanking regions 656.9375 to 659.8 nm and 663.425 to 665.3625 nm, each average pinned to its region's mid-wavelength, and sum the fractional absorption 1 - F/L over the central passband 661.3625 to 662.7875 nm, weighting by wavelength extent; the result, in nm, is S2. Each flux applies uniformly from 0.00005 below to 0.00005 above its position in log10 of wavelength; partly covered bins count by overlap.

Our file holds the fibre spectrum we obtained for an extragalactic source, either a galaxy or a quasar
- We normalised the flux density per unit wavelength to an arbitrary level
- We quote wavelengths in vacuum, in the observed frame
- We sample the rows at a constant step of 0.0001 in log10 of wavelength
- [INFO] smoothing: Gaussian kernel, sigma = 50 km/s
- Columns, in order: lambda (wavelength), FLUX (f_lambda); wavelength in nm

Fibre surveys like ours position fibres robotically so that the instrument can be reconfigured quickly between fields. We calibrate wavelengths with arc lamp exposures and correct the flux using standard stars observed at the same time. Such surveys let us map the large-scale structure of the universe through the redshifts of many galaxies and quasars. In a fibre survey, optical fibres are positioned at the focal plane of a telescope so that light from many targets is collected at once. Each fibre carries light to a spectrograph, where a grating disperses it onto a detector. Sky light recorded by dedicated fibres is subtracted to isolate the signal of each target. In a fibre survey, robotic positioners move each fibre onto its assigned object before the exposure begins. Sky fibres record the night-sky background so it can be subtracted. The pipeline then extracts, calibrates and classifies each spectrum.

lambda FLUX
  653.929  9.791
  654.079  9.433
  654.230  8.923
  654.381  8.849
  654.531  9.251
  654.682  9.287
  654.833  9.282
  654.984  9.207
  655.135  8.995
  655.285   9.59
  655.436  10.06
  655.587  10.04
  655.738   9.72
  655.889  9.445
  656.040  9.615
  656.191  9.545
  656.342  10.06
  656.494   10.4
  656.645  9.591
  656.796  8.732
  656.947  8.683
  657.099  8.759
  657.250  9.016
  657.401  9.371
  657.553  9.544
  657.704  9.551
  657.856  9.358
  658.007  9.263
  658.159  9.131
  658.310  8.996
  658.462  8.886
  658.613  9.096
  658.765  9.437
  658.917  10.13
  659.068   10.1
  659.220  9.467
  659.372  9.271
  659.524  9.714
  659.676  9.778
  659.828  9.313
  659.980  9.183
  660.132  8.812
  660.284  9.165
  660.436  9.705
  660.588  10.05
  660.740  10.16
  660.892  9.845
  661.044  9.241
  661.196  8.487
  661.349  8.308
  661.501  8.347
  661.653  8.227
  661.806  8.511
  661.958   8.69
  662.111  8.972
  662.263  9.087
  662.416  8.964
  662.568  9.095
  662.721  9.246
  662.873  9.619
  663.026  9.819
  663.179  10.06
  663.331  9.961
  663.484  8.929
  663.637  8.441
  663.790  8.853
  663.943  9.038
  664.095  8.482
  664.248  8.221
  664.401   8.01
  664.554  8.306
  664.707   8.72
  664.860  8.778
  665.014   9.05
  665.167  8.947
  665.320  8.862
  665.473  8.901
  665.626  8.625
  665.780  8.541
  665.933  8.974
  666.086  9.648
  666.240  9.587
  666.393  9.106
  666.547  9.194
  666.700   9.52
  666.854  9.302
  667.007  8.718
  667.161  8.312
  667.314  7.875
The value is 0.02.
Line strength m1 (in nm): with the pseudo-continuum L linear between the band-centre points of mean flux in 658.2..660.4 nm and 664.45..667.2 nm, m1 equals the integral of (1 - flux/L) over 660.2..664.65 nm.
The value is 0.07 nm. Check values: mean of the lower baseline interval 9.38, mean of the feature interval 9.03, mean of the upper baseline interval 8.95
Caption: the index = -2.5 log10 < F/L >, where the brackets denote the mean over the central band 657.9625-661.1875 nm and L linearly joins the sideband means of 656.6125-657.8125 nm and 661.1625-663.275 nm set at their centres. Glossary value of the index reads -0.04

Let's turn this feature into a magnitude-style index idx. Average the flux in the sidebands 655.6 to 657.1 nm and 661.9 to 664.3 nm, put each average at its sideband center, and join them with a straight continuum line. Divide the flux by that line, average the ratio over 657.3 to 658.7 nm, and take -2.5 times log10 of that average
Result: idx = 0.020 mag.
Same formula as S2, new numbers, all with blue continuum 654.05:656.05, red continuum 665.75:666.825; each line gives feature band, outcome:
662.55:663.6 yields -0.02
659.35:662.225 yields 0.06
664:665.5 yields 0.11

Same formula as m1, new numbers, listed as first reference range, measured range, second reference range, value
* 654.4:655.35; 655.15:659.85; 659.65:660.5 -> -0.10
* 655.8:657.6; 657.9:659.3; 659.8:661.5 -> -0.01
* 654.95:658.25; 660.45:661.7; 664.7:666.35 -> 0.01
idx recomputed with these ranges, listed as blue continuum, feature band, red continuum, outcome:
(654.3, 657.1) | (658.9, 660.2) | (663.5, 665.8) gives -0.05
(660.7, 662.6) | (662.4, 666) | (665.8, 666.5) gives 0.02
